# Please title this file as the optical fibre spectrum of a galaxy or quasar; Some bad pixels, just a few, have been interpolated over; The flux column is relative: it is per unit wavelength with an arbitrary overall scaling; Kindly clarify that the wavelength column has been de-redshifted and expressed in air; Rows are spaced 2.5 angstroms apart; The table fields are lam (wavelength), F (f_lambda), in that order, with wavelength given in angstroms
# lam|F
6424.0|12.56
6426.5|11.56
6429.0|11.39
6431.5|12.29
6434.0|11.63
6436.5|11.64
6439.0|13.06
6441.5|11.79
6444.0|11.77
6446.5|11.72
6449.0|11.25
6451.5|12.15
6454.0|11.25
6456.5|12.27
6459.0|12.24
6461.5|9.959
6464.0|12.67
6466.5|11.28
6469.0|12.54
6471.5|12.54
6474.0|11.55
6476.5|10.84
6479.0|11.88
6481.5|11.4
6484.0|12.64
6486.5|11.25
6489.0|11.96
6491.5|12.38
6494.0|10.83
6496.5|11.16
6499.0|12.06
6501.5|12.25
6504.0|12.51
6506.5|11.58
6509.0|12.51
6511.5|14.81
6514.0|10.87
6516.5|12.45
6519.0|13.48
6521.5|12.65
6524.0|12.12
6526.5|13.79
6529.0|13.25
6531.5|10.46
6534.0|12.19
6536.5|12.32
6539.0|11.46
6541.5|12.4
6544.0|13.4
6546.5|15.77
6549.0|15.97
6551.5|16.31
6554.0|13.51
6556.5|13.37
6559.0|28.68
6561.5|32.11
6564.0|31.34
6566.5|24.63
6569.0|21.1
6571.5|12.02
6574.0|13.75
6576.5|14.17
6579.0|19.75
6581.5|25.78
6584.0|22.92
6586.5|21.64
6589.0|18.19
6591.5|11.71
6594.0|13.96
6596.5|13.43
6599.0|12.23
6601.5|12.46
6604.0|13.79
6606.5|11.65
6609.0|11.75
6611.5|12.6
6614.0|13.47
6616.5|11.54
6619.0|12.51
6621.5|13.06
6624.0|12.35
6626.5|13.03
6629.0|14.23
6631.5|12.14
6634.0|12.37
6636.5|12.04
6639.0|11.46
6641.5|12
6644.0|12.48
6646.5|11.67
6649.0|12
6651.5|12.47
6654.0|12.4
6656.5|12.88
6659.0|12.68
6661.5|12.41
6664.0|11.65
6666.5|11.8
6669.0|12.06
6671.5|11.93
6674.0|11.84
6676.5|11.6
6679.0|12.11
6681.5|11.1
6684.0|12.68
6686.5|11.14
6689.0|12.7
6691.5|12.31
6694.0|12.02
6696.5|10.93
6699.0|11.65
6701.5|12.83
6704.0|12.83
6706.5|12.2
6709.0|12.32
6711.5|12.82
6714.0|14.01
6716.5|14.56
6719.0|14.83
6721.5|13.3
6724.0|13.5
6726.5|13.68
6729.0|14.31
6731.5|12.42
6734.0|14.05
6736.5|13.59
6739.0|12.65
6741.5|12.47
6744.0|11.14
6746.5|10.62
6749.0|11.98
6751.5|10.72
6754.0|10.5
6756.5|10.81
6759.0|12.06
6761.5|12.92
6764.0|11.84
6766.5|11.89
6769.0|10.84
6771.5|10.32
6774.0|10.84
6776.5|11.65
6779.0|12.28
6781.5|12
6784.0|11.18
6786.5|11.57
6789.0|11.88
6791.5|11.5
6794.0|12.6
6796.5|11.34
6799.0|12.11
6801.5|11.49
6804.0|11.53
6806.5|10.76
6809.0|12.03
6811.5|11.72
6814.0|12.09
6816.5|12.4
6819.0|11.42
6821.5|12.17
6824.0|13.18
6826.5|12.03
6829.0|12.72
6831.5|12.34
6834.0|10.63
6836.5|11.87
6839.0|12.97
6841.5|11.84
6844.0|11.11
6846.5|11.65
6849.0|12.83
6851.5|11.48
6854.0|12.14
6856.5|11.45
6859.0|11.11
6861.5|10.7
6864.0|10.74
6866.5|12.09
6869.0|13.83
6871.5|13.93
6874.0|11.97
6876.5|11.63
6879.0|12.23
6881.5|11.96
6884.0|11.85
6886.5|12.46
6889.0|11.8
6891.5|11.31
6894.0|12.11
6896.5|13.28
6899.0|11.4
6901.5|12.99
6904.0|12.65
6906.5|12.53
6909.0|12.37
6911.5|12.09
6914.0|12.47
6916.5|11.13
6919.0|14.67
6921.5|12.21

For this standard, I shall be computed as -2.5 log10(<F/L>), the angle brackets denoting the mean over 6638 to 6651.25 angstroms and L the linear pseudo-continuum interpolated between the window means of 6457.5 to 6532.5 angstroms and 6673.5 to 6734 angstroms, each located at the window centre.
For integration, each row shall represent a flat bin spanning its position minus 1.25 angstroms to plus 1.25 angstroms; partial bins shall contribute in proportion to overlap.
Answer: 0.05 mag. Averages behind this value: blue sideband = 12.1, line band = 12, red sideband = 12.7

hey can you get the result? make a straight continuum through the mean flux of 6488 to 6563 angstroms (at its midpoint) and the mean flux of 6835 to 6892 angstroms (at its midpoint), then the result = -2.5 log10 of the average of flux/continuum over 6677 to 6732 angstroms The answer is 0.016 mag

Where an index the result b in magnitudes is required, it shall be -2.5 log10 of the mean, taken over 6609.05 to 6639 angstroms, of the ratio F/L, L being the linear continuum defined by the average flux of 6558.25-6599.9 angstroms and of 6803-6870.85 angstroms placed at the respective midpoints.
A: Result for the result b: 0.41 mag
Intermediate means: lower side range 19.8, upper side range 11.9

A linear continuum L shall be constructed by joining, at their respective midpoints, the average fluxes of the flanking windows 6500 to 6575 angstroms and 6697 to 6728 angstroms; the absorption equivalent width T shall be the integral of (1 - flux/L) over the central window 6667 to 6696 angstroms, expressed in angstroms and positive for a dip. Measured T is 3.5 angstroms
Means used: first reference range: 15.4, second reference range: 13.2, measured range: 11.9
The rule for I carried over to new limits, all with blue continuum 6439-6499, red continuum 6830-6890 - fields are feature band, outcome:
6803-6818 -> 0.02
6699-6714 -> -0.07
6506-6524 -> -0.08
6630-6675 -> -0.03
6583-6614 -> -0.23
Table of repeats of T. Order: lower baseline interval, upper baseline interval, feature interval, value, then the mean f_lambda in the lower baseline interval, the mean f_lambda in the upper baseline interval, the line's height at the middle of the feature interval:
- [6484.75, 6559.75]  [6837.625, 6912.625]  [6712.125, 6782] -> 0.66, 13.2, 12.1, 12.5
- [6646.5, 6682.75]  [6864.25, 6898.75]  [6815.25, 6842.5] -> 0.16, 12.1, 12.3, 12.2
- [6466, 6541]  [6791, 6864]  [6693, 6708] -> -0.19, 12.1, 11.8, 11.9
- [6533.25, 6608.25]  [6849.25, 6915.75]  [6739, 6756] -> 3.50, 17.1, 12.1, 14.3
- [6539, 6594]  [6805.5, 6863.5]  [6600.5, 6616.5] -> 4.61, 18.7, 11.8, 17.6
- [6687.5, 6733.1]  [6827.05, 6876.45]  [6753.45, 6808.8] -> 3.96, 13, 12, 12.5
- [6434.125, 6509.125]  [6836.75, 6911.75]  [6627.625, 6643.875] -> -0.63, 11.8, 12.1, 11.9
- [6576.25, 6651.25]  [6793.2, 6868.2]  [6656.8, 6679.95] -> 2.49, 14.1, 11.8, 13.5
